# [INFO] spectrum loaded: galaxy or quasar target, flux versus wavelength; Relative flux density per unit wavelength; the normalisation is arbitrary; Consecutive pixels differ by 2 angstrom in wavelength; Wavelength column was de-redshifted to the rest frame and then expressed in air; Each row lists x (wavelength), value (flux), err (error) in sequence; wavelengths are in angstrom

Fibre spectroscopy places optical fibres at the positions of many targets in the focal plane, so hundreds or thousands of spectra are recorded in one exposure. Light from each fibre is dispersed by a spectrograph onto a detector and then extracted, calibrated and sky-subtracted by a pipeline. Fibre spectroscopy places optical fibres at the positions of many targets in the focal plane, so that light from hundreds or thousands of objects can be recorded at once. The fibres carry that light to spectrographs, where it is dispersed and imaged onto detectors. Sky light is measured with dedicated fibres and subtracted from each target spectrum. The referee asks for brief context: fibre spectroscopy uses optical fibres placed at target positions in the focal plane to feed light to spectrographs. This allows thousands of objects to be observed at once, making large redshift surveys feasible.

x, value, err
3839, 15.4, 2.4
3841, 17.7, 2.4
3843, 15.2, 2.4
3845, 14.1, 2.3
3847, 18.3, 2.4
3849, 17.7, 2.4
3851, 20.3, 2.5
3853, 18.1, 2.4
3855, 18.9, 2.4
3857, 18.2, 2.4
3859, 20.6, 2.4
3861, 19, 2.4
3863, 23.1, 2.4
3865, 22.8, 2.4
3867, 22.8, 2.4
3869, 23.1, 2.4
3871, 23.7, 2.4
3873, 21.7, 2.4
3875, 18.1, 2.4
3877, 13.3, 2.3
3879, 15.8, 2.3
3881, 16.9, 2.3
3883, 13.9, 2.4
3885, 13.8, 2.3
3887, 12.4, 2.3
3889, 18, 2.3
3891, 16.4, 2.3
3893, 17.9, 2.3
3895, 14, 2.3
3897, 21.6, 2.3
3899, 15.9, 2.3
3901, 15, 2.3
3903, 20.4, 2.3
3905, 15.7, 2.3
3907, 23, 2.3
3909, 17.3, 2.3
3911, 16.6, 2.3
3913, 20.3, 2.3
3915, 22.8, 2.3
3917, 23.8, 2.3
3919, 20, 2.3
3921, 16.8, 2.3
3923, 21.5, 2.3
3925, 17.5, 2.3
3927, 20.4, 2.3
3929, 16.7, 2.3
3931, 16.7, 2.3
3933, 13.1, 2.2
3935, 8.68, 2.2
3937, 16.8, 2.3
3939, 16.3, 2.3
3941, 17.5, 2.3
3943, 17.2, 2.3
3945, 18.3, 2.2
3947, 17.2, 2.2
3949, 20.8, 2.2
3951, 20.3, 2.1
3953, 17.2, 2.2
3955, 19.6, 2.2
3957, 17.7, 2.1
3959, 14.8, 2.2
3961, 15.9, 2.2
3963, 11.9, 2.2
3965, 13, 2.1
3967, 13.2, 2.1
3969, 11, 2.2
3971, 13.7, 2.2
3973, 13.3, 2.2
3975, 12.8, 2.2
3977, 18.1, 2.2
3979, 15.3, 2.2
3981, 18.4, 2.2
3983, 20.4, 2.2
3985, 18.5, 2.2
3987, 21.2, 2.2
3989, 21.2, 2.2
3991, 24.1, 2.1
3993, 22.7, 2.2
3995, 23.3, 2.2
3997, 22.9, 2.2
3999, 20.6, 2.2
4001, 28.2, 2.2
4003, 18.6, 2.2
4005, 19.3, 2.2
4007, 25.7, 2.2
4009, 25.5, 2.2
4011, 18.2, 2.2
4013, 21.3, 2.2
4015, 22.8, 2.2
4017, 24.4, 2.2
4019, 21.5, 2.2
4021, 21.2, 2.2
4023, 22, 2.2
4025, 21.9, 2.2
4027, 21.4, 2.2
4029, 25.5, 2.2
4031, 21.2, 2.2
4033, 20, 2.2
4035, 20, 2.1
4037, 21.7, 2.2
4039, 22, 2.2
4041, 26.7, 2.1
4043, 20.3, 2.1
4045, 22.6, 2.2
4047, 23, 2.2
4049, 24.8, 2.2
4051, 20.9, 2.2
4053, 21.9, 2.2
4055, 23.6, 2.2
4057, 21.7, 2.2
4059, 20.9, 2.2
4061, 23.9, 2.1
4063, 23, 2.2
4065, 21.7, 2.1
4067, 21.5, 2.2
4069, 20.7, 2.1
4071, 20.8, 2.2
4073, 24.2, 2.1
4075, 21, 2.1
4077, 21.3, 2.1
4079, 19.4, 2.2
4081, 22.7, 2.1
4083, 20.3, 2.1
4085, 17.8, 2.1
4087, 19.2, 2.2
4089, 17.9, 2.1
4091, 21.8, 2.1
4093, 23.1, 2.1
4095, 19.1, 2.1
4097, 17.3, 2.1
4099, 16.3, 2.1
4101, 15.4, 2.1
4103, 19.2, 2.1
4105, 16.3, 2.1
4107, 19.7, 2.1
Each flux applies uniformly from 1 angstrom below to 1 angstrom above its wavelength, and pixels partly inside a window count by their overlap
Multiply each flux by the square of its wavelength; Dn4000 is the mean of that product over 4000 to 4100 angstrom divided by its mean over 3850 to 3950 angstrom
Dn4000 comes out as 1.28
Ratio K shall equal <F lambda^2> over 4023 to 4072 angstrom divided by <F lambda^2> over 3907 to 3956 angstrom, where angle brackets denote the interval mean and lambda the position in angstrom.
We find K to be 1.3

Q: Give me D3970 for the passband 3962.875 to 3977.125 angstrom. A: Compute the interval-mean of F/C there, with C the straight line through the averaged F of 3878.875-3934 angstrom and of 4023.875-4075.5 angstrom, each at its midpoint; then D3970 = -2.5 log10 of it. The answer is 0.44 mag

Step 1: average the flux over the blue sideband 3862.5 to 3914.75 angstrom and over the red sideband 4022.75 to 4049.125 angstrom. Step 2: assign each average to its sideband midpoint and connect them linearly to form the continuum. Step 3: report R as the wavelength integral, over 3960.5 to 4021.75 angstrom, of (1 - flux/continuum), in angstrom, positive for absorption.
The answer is 5.3 angstrom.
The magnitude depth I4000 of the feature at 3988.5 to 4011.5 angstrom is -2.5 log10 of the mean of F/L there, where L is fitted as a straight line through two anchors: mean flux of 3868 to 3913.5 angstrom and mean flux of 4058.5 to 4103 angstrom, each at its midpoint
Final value -0.180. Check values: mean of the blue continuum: 17.6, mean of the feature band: 22.6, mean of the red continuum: 20.4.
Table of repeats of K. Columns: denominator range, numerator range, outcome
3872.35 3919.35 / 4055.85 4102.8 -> 1.27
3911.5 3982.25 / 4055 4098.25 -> 1.33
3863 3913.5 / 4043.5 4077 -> 1.34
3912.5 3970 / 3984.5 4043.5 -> 1.35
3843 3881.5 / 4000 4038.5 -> 1.25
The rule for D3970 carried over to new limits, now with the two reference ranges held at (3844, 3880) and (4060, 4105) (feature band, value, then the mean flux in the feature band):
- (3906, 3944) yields 0.09 mag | 18.1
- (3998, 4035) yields -0.11 mag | 22.1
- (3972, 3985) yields 0.20 mag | 16.5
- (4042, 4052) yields -0.11 mag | 22.3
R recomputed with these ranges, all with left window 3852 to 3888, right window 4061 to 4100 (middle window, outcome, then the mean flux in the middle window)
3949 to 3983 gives 6.7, 15.7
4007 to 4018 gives -1.5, 22.7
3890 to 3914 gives 1.4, 17.8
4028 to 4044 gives -1.6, 22.2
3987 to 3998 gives -1.6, 22.7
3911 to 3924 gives -1.0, 20.5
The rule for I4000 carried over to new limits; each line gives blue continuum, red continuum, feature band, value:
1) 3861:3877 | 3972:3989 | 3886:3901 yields 0.239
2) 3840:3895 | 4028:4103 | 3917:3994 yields 0.137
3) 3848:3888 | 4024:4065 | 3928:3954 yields 0.209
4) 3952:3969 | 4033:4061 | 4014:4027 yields -0.110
